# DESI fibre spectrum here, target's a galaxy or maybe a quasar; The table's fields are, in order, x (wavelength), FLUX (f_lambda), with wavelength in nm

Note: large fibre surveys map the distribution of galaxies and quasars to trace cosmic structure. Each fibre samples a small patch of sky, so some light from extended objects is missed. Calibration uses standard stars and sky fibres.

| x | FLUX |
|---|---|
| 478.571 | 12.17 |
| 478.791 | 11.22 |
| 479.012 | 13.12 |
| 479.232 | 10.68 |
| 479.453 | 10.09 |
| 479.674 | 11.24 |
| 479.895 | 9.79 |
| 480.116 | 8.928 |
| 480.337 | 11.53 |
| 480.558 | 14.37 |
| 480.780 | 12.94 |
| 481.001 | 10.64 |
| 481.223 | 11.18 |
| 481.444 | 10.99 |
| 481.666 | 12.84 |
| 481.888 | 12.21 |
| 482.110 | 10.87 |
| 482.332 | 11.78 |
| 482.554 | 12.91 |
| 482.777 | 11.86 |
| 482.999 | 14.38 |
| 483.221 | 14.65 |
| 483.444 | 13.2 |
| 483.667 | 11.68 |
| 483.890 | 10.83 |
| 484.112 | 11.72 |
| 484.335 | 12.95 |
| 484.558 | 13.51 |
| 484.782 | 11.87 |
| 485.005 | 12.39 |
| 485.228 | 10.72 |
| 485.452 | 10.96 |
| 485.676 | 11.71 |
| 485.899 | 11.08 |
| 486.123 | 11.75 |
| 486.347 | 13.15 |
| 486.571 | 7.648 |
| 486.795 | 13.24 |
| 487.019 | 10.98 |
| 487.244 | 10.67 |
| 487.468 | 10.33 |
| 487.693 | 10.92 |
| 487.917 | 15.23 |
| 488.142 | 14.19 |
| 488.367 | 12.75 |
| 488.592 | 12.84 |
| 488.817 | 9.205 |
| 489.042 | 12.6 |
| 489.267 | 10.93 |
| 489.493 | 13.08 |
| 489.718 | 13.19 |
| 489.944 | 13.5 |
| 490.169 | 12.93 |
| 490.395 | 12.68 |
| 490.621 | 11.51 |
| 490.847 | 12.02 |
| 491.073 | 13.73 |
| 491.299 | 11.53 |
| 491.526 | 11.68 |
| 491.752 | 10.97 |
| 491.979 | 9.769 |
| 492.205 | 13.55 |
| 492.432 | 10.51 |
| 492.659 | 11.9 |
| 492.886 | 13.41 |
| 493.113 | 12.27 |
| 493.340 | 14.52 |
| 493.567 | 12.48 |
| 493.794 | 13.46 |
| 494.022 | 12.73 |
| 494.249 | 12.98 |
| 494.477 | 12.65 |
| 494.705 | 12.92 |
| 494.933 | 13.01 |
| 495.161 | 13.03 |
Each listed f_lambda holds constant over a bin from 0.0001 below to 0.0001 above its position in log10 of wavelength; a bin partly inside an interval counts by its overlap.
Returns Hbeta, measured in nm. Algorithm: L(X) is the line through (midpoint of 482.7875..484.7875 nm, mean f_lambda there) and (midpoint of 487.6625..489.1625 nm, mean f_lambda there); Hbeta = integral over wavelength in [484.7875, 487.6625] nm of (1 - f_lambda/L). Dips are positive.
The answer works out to 0.329 nm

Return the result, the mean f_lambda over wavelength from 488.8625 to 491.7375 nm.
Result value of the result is 12.3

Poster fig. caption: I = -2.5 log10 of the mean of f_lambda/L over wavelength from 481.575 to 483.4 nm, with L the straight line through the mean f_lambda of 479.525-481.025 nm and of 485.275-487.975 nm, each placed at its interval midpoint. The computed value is -0.12 mag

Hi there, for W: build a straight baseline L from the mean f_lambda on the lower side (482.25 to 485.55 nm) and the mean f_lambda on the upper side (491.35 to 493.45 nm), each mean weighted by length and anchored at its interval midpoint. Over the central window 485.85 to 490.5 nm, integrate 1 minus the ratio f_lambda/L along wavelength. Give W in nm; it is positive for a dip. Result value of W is 0.06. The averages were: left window 12.4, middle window 12.1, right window 12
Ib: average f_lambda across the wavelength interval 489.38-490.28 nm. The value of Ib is 13.2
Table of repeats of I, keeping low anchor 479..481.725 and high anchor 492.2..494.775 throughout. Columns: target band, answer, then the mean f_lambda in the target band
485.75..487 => 0.06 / 11.4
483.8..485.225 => -0.03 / 12.1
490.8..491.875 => 0.05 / 12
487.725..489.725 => -0.03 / 12.6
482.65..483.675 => -0.15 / 13.3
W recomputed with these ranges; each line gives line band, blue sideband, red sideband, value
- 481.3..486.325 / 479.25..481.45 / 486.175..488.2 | -0.30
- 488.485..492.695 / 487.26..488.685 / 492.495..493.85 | 0.24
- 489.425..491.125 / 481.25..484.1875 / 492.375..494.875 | -0.02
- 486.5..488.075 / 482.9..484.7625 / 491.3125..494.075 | 0.14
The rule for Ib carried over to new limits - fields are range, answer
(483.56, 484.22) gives 11.4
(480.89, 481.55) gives 10.9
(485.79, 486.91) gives 11.4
